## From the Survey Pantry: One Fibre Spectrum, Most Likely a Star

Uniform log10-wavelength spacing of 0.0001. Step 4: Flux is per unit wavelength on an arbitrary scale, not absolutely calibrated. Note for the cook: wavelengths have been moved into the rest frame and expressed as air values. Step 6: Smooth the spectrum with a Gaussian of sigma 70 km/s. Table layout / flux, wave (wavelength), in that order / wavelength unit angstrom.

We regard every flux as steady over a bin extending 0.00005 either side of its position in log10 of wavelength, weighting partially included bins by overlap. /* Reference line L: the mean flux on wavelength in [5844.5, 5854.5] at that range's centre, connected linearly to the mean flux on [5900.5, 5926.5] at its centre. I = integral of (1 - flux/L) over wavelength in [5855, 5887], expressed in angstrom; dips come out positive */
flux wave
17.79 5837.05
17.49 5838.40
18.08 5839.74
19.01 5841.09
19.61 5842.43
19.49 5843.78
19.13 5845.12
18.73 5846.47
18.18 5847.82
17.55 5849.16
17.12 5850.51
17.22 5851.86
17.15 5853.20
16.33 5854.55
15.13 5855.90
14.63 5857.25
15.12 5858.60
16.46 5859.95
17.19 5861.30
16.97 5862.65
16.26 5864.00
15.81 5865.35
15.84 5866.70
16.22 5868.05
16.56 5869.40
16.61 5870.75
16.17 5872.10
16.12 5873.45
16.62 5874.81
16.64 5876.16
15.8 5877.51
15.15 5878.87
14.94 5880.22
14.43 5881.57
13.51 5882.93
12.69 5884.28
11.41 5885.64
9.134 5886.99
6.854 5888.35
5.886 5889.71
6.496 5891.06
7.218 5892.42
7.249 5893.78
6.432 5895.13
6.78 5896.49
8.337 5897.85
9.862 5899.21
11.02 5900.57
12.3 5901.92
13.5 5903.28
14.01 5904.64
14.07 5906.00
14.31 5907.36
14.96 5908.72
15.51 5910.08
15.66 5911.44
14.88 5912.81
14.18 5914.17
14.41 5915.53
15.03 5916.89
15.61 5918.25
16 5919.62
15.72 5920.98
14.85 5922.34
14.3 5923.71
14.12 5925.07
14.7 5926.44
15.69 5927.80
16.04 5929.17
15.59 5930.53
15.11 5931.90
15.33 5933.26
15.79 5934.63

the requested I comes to 2.56 angstrom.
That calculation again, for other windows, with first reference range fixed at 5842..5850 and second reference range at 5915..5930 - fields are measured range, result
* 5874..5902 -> 9.9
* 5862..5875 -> 1.0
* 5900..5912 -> 1.5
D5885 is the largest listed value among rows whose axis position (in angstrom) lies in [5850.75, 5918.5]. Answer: 17.22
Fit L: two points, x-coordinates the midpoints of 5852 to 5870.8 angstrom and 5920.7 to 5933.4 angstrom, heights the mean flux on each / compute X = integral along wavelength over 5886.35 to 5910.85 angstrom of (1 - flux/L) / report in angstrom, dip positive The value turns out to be 8.4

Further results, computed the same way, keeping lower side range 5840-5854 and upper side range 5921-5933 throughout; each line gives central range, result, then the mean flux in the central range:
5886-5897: 6.25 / 7.14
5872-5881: 0.65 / 15.9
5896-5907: 3.21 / 11.4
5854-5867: 1.30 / 16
